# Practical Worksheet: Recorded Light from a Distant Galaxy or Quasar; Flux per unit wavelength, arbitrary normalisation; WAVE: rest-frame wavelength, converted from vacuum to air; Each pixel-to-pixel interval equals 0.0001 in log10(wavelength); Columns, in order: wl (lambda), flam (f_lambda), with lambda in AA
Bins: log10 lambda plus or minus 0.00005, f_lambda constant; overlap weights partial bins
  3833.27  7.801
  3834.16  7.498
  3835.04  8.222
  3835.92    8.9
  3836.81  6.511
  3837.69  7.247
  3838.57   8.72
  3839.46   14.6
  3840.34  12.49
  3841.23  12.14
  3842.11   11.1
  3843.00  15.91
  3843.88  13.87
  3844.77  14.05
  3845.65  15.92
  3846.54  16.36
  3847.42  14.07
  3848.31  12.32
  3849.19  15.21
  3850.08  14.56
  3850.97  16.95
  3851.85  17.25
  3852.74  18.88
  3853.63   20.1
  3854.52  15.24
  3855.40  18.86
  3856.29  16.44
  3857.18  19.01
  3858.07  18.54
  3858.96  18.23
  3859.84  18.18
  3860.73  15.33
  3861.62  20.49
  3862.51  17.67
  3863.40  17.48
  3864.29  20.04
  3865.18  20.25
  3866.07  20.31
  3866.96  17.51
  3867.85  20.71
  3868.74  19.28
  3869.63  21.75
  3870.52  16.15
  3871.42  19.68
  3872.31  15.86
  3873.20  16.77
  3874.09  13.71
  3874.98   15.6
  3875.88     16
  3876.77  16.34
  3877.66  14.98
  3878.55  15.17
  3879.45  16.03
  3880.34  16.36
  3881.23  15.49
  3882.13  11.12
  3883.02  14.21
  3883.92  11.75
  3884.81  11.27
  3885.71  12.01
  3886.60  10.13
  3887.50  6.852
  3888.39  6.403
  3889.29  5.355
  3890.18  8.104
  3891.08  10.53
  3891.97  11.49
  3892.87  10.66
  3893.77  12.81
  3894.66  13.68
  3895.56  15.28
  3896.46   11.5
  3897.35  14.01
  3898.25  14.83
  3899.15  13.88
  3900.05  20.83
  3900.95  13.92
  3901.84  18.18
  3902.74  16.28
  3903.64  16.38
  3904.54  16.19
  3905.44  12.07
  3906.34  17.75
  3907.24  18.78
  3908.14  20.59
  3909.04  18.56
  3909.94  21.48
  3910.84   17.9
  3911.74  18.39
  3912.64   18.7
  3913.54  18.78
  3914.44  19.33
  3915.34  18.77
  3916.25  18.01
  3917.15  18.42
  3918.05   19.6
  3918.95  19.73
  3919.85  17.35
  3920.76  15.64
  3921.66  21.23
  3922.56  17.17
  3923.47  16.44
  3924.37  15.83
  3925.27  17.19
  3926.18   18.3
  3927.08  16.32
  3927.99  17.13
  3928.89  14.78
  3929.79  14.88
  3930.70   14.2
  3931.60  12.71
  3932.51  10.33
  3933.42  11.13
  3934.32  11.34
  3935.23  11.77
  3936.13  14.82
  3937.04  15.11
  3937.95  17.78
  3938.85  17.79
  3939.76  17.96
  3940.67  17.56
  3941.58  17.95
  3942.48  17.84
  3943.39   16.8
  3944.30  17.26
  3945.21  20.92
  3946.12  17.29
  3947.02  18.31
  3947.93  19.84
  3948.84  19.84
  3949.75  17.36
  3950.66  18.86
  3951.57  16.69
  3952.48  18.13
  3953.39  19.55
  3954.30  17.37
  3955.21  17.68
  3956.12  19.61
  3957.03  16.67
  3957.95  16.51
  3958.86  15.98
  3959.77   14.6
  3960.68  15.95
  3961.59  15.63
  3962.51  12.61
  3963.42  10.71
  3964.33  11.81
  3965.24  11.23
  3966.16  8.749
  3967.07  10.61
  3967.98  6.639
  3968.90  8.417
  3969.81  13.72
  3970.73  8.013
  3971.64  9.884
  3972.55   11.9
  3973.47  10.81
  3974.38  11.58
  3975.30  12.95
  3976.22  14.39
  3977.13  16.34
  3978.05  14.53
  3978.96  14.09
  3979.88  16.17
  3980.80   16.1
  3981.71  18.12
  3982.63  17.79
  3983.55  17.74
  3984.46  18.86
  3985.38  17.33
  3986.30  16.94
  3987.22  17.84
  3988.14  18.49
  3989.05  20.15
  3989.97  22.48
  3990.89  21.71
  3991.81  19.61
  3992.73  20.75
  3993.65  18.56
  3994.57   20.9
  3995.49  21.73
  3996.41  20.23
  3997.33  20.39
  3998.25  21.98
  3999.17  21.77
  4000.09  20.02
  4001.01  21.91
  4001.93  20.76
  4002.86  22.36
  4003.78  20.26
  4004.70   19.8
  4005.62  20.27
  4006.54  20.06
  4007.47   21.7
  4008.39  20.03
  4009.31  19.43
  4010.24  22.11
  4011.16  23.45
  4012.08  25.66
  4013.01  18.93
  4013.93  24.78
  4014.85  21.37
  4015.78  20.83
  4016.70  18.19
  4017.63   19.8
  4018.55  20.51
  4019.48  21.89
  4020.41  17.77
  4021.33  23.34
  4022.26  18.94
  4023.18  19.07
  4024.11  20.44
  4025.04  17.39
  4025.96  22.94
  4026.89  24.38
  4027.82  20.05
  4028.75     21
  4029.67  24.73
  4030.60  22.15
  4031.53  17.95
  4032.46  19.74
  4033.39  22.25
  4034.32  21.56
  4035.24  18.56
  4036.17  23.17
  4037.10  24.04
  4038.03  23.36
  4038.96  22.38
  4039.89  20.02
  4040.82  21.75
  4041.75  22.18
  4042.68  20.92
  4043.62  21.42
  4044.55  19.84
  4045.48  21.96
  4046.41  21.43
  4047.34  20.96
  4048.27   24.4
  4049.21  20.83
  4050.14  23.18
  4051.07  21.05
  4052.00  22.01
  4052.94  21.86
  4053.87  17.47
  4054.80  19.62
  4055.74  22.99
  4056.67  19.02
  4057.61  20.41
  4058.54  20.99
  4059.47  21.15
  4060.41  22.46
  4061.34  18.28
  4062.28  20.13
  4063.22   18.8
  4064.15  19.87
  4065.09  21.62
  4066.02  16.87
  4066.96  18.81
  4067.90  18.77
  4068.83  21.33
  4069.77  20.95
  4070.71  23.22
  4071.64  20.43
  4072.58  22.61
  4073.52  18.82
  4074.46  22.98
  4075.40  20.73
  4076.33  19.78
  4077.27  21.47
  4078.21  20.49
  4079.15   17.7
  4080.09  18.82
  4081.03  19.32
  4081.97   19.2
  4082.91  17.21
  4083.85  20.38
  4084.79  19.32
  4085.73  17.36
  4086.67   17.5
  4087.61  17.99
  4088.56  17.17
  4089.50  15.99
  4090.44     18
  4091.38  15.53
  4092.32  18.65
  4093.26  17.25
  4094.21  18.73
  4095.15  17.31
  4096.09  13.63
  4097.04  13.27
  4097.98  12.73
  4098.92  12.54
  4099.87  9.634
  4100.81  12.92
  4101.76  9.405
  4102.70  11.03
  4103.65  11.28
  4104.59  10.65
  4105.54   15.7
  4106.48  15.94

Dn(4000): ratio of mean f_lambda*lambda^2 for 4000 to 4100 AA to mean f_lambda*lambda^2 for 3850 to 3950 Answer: 1.34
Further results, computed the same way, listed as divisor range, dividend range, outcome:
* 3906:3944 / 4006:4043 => 1.32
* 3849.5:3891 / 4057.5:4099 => 1.33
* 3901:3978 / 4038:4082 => 1.39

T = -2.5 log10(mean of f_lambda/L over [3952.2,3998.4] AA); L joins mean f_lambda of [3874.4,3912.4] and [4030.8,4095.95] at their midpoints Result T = 0.09 mag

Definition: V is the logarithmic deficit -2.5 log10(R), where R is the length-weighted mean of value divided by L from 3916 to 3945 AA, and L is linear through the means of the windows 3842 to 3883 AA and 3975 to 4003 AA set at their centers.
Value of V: 0.10 mag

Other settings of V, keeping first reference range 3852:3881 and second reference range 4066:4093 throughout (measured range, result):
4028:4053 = -0.14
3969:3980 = 0.41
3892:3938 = 0.12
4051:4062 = -0.08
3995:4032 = -0.12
